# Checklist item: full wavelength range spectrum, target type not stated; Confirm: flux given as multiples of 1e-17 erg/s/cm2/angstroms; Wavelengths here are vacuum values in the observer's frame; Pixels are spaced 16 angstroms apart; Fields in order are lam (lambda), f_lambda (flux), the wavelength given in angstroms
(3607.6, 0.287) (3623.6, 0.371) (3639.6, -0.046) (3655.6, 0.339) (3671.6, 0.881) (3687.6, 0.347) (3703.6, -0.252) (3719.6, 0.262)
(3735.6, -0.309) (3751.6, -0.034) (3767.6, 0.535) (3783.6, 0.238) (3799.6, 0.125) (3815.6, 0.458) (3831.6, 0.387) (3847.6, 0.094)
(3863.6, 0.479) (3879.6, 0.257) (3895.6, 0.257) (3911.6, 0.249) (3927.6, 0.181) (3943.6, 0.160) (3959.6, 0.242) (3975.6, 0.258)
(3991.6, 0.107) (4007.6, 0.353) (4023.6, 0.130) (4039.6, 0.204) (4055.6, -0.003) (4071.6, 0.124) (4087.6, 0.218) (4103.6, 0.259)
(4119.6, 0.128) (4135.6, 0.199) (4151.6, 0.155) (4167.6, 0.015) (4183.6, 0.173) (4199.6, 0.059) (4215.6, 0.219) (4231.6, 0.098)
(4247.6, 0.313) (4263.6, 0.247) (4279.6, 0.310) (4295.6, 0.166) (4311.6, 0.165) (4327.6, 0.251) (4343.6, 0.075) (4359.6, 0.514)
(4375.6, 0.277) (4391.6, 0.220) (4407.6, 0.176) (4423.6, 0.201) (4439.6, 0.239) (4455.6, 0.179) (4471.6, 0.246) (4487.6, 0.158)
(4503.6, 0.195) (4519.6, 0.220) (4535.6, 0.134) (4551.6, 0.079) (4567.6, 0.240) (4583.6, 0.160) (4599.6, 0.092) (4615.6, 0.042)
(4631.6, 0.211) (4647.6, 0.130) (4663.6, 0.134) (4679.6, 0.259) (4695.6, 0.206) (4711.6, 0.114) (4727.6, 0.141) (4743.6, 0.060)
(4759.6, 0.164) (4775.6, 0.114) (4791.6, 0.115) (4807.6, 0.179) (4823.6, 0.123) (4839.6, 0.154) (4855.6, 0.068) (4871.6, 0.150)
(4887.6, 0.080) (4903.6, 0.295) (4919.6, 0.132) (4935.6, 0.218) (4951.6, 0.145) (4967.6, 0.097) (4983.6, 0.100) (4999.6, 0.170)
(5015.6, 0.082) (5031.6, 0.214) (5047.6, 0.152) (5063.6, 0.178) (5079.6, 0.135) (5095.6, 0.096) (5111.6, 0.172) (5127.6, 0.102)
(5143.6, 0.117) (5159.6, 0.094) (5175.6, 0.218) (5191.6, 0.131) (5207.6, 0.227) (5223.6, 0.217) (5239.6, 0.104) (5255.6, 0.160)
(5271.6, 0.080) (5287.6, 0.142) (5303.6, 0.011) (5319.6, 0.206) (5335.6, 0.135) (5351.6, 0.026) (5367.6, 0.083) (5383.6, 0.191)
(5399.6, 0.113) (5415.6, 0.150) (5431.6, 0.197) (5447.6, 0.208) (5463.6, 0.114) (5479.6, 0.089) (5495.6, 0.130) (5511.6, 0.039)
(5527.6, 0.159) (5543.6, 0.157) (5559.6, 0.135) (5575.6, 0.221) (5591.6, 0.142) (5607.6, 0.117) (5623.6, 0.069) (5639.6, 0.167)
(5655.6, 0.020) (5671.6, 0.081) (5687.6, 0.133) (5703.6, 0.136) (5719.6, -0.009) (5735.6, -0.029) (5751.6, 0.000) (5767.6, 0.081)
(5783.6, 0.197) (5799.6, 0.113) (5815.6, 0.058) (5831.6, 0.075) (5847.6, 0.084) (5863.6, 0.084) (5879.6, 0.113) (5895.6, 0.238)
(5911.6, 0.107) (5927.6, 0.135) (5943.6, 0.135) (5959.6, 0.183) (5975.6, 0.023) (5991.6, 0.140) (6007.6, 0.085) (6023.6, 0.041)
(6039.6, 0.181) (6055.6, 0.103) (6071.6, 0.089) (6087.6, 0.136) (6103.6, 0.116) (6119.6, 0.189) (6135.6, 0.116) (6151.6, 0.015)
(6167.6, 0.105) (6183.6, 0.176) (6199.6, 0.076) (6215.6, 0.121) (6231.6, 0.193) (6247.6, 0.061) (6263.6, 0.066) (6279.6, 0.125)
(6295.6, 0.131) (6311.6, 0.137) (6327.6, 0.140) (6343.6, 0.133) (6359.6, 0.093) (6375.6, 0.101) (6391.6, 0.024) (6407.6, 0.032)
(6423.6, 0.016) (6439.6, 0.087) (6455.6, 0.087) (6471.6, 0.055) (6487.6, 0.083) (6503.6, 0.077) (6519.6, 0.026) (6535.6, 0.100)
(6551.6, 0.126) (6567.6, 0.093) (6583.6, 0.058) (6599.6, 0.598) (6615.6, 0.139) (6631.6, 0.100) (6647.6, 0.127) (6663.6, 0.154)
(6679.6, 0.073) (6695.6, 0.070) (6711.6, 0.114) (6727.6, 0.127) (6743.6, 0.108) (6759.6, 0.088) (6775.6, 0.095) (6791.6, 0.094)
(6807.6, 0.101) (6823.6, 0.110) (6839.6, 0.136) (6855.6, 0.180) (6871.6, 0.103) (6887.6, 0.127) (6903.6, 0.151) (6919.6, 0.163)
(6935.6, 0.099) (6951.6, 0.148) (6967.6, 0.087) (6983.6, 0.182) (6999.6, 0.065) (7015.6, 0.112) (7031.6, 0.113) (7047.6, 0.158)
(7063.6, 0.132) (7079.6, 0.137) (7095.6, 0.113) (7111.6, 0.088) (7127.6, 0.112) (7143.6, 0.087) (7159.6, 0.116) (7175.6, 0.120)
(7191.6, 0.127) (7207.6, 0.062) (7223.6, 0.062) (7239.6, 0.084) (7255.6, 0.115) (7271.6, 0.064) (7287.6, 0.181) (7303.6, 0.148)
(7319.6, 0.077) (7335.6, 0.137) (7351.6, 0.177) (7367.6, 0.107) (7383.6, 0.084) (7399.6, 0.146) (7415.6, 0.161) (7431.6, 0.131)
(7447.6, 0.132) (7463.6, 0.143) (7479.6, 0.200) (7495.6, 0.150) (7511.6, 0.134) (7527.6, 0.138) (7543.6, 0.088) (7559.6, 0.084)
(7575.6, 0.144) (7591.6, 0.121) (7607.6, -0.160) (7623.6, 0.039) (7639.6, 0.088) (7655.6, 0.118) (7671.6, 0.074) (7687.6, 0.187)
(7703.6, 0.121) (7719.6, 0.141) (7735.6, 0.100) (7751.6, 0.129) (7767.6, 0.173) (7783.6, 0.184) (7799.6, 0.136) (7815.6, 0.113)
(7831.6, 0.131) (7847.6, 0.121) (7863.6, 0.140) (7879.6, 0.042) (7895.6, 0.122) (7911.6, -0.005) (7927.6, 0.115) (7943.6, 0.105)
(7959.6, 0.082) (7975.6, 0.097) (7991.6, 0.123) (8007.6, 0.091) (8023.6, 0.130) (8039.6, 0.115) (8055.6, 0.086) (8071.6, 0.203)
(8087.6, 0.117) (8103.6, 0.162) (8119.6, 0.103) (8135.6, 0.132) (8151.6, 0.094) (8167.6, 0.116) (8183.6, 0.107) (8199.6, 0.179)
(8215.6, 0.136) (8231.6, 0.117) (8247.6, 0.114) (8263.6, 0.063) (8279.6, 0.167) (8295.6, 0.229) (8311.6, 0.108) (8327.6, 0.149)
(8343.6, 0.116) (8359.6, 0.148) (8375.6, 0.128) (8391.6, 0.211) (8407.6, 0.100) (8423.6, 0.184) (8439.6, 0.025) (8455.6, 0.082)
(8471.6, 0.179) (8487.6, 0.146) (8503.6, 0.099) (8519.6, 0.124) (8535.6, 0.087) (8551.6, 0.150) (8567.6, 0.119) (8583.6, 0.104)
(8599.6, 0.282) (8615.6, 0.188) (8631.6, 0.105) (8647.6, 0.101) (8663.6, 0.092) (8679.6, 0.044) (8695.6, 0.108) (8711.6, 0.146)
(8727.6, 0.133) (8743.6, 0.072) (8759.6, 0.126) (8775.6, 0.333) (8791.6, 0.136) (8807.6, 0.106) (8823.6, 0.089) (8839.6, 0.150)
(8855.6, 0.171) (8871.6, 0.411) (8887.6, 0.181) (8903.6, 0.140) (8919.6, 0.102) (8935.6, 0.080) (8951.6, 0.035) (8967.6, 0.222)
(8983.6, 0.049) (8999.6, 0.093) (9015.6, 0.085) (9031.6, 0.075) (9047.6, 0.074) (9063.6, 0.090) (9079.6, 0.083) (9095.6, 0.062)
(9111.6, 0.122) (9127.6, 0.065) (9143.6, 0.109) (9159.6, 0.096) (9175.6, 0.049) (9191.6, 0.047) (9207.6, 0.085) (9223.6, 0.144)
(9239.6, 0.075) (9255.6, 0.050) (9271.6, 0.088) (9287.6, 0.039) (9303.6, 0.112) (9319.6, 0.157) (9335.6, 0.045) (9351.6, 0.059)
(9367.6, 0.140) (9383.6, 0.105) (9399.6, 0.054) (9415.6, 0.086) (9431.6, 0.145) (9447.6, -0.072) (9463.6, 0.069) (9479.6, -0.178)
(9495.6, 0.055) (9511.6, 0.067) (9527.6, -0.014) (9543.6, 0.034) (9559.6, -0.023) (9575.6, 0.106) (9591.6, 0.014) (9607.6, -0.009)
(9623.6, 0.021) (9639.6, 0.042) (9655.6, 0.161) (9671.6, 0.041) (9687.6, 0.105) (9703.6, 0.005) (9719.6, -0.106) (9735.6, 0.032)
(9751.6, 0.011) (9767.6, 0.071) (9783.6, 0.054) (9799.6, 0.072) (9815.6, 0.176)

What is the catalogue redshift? 0.77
